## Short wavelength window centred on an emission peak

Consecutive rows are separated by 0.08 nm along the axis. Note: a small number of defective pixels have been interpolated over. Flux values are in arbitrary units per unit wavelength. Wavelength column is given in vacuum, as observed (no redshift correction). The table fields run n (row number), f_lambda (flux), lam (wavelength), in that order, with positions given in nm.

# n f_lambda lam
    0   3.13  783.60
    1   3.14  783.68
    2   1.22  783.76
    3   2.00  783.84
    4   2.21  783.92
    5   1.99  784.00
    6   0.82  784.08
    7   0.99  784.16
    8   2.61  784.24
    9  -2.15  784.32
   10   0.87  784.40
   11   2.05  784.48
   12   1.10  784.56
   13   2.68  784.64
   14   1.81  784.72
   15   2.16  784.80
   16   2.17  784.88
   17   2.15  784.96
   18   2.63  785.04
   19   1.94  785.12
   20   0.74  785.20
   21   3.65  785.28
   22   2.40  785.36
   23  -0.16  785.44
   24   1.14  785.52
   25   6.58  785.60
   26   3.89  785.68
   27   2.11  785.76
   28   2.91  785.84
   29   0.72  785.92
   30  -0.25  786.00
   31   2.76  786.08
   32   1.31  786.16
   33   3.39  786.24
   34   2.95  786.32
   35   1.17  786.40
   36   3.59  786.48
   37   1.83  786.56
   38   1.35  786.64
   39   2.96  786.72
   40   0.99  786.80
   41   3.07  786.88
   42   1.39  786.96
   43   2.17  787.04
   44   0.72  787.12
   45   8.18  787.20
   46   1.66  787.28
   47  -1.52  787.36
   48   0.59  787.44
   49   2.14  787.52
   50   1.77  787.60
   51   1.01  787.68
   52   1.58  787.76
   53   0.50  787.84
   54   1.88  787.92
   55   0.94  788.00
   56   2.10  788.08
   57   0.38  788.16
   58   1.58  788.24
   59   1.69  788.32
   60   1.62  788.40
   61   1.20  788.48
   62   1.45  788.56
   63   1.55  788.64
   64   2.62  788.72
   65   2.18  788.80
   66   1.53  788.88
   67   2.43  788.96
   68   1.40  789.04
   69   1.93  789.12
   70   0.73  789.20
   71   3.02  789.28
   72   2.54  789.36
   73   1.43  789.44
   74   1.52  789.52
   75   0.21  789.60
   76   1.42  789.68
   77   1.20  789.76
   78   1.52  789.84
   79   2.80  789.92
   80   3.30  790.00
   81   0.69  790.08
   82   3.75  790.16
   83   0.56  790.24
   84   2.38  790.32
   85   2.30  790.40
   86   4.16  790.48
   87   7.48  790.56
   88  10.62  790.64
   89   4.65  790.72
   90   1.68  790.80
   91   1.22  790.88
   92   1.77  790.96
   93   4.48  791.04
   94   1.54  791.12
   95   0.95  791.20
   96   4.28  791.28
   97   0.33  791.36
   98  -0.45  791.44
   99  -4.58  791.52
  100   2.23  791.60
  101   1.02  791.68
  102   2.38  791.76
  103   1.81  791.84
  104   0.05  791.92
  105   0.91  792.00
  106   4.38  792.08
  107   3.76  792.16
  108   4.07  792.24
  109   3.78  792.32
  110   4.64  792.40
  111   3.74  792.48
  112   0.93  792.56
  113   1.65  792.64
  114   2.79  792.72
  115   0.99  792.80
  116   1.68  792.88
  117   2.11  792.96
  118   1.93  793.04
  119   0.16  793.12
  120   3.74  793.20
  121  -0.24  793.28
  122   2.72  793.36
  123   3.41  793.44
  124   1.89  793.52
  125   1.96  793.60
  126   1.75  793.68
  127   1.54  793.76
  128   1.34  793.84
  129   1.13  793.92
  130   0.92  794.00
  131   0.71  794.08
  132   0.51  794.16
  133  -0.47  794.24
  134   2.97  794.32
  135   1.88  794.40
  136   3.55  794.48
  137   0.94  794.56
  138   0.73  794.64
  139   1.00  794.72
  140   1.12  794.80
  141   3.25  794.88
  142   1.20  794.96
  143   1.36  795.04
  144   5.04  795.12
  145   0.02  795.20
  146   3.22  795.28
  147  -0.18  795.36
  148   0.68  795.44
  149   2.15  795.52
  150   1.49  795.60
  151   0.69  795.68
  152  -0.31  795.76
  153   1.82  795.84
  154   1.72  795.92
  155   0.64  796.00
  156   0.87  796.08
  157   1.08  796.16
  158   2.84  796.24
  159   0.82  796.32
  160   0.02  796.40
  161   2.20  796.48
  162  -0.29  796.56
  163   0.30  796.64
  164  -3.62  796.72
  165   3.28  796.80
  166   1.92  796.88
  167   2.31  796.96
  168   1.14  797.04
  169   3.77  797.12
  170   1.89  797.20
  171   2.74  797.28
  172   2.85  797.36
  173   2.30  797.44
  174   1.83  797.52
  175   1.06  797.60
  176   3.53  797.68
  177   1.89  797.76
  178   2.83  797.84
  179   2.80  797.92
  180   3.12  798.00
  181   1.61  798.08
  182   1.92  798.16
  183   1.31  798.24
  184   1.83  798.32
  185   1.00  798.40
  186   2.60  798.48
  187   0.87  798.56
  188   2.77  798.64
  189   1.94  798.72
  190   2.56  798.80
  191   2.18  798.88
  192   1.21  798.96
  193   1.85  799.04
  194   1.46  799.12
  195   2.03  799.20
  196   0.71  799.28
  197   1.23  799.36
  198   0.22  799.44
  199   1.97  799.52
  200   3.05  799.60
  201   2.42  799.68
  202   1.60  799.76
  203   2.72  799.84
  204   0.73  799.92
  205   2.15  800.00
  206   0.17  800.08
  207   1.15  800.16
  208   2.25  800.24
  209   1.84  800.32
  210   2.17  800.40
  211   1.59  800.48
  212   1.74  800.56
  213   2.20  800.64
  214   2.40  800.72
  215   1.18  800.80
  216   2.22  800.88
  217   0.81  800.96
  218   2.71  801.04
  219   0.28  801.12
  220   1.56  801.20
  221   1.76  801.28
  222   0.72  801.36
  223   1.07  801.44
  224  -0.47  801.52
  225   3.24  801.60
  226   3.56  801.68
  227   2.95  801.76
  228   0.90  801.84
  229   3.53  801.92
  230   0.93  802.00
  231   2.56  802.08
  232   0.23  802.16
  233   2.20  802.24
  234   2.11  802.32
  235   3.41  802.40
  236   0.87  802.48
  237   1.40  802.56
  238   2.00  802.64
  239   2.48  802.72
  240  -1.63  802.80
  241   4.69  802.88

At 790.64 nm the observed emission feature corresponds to [S II] 6716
